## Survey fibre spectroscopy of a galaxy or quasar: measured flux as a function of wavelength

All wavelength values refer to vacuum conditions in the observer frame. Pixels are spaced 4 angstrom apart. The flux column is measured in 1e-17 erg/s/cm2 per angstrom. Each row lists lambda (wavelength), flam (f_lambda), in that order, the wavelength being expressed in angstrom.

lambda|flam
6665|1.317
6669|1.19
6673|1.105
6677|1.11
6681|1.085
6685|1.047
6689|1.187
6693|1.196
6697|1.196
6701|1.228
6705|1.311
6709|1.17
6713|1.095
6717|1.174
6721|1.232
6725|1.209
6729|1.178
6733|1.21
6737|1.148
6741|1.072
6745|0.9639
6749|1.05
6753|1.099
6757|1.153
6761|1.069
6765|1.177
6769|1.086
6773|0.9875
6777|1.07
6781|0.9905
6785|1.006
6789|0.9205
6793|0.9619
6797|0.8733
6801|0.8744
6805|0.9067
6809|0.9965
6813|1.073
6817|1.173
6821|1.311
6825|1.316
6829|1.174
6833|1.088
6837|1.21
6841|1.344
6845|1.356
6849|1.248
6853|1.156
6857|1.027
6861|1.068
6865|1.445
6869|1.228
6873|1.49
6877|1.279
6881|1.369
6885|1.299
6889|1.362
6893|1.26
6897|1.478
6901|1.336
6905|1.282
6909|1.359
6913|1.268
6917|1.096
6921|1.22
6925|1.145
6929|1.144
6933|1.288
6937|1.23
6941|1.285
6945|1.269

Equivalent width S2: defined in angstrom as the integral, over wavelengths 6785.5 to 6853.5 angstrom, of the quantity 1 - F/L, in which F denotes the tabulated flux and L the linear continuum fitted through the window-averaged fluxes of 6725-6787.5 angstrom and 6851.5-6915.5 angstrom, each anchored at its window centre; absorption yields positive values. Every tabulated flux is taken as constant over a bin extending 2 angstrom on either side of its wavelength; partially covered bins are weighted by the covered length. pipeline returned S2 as 4.5 angstrom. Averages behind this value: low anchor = 1.09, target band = 1.11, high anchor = 1.29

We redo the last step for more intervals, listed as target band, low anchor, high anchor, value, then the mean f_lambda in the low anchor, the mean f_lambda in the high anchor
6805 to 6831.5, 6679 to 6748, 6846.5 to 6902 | 1.9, 1.16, 1.29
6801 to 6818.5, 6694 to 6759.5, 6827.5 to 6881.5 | 2.9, 1.16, 1.25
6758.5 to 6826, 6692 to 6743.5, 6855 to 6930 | 9.9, 1.18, 1.27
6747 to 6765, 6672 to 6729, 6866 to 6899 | 1.8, 1.17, 1.35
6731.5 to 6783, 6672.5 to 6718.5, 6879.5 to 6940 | 4.8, 1.16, 1.28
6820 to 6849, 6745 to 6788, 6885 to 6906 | -1.1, 1.06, 1.34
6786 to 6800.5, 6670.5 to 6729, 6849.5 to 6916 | 3.7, 1.17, 1.29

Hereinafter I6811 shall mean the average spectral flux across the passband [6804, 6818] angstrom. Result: 1.04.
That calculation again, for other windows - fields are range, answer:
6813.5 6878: 1.24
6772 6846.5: 1.09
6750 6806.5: 1.01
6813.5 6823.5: 1.22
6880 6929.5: 1.28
